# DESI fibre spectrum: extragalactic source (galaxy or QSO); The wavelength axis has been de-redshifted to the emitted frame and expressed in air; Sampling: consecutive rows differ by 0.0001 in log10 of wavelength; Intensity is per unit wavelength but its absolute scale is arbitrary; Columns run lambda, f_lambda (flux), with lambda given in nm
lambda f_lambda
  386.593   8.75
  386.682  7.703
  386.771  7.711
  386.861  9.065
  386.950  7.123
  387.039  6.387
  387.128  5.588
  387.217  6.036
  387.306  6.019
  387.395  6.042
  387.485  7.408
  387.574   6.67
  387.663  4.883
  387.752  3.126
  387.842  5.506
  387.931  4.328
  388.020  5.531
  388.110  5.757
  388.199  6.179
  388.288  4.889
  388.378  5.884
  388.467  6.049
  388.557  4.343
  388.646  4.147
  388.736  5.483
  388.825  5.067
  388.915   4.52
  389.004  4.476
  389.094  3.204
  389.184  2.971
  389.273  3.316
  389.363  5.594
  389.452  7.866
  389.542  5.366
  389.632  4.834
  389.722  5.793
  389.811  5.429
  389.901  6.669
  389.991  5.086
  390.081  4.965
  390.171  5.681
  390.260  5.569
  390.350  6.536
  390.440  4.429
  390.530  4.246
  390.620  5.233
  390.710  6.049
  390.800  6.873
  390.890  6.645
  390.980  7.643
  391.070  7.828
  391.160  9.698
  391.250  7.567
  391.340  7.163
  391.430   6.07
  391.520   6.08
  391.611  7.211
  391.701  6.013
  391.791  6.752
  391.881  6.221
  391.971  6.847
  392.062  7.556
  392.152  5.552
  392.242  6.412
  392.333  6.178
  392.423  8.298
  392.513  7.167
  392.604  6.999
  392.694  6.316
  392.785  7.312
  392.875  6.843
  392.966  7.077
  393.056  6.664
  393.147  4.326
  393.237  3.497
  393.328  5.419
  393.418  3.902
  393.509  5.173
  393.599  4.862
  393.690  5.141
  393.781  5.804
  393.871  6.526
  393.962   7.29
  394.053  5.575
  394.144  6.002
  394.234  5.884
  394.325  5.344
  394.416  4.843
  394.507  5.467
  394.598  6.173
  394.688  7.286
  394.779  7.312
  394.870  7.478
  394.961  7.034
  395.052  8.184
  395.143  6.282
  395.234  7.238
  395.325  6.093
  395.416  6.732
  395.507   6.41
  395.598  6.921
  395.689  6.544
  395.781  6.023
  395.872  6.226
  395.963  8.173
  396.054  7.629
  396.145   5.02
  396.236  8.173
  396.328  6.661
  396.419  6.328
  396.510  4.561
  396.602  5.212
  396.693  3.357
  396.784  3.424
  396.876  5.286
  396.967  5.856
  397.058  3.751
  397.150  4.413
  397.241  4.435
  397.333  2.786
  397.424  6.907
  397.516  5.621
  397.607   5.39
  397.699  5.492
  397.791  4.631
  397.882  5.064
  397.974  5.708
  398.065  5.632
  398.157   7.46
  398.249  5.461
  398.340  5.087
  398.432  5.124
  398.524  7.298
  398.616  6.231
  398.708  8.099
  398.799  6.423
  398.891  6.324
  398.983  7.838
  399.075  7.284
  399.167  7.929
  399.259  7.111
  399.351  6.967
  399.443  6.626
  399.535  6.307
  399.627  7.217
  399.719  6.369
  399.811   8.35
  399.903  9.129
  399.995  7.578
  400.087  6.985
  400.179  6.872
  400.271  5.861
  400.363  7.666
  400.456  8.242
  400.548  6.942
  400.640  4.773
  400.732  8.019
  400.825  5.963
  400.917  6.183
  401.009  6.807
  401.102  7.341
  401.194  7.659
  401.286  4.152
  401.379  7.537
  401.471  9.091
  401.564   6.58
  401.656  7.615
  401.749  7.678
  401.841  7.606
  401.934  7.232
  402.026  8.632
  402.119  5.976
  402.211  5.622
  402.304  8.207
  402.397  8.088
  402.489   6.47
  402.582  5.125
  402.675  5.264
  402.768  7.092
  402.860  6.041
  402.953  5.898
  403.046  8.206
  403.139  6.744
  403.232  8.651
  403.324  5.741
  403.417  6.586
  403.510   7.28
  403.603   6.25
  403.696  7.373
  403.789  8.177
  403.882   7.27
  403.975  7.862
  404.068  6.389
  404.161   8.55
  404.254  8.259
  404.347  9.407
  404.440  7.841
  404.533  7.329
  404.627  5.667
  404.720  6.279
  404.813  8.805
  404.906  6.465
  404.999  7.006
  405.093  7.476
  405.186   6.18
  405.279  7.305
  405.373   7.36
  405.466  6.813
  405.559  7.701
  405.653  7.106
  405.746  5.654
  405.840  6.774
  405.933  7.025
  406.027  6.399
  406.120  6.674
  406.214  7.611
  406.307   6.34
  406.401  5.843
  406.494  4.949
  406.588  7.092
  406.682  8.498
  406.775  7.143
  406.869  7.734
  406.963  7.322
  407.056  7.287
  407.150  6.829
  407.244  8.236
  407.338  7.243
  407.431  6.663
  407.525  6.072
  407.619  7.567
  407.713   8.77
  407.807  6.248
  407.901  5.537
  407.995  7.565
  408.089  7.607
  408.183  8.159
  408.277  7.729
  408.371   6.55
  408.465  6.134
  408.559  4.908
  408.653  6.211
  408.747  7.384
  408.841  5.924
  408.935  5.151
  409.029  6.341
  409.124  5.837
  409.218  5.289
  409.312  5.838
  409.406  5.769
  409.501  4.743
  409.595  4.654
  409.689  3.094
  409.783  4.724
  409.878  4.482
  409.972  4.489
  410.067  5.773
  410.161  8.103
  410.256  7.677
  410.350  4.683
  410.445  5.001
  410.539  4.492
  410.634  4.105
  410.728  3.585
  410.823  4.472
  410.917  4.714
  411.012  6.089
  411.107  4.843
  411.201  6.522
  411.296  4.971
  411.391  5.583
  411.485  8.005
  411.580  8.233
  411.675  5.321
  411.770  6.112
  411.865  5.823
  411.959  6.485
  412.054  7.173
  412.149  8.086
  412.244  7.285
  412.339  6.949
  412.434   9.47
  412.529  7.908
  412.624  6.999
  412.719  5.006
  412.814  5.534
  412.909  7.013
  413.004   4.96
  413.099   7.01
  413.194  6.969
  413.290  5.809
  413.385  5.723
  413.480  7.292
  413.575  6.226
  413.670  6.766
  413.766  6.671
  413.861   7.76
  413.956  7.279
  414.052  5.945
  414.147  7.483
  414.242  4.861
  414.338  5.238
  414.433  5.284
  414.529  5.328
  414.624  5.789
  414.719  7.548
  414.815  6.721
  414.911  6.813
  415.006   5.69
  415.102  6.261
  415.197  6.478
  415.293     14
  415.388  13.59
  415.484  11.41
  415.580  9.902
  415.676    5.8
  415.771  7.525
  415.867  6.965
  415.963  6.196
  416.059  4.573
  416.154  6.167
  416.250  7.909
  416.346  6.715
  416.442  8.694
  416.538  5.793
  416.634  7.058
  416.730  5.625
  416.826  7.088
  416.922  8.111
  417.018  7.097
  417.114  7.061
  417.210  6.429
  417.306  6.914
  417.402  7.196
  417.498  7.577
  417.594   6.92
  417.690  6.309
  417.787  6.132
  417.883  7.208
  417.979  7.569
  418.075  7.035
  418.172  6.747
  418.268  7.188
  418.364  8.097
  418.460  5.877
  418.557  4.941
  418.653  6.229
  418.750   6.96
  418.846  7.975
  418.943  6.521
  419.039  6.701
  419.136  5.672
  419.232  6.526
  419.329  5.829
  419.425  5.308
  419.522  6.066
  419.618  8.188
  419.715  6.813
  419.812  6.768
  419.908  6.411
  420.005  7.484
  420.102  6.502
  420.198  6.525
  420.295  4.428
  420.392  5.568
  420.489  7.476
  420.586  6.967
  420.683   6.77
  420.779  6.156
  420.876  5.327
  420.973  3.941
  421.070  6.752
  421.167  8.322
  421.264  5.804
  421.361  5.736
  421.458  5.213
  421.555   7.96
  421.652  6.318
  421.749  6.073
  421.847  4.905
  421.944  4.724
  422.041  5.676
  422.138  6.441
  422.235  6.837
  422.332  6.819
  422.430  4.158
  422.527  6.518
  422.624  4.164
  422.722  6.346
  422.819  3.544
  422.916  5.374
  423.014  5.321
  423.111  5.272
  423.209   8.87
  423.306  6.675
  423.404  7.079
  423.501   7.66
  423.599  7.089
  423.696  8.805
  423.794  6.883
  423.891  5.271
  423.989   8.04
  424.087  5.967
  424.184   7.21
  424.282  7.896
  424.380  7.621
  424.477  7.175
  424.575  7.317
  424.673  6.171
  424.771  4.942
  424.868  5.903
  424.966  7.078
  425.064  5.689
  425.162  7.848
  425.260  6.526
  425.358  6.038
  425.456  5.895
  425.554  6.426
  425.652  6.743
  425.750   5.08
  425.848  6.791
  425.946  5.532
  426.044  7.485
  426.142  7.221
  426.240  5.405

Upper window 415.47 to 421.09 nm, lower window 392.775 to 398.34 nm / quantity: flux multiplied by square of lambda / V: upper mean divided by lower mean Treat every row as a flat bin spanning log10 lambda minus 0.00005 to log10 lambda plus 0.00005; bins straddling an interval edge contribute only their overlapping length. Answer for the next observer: 1.28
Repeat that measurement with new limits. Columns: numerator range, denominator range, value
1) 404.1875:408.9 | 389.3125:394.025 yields 1.22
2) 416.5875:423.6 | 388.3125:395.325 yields 1.23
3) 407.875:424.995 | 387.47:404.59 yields 1.13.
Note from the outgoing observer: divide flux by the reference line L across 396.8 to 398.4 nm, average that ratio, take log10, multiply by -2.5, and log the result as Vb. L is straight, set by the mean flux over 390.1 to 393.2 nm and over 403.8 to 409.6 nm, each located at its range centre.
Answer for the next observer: 0.27 mag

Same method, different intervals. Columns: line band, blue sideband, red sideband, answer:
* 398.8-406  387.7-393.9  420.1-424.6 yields -0.182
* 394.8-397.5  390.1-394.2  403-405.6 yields 0.108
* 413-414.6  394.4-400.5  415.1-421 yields 0.089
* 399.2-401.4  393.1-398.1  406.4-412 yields -0.179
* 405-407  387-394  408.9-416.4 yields -0.110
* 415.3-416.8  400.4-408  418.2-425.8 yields -0.176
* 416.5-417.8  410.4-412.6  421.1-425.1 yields -0.095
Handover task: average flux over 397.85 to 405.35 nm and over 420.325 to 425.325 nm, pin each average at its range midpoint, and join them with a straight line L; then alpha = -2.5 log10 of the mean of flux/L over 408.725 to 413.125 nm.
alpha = 0.14 mag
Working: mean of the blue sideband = 6.98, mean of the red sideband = 6.35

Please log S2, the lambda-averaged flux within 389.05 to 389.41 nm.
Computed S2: 3.81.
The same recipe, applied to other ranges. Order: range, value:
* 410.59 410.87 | 4.06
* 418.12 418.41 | 7.33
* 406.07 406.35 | 6.89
